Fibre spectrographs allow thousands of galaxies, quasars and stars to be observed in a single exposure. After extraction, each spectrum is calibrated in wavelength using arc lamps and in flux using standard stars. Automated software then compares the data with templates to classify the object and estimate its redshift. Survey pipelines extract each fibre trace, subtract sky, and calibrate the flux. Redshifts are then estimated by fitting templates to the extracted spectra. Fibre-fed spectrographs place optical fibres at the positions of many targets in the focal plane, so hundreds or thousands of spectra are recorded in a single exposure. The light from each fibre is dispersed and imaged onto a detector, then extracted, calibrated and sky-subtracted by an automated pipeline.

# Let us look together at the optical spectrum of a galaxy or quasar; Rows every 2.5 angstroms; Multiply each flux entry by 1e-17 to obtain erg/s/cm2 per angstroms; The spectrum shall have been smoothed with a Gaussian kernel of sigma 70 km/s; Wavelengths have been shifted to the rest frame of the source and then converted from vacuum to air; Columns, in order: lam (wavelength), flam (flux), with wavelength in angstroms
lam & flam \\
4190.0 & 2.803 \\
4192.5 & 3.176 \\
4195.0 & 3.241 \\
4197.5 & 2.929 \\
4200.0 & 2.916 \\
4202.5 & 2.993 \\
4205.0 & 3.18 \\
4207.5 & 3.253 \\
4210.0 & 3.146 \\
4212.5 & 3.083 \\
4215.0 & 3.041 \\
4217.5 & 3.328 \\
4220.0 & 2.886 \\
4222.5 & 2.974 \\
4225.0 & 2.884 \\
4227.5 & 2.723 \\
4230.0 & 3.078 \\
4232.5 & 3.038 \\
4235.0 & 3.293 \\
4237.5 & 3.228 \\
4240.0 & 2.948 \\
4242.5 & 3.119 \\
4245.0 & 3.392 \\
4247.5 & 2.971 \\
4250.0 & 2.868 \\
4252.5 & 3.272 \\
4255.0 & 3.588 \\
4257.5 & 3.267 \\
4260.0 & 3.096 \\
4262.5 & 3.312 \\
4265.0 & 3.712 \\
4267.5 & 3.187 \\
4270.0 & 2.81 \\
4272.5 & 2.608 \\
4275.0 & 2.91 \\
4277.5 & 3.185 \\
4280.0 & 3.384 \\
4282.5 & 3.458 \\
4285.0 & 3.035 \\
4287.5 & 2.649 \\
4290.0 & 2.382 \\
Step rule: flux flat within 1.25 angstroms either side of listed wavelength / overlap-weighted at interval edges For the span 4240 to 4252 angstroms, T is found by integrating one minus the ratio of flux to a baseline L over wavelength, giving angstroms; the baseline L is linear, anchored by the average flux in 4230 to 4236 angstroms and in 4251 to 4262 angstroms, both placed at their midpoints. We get 0.5 angstroms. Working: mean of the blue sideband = 3.14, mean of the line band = 3.08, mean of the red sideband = 3.3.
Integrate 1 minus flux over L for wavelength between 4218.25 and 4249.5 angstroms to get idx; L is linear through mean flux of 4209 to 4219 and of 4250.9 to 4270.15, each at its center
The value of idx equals 1.61 angstroms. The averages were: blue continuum 3.14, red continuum 3.3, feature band 3.04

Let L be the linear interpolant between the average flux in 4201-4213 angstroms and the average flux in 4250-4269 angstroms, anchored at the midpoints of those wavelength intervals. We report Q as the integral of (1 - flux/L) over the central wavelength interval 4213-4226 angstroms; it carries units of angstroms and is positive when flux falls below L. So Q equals 0.6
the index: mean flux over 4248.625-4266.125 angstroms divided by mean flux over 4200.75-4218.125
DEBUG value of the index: 1.1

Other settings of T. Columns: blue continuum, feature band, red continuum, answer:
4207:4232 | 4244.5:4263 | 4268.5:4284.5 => -1.0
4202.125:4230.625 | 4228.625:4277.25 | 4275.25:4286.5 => 0.1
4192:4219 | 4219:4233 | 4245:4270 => 1.0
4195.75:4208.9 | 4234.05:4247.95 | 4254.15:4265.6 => 0.4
